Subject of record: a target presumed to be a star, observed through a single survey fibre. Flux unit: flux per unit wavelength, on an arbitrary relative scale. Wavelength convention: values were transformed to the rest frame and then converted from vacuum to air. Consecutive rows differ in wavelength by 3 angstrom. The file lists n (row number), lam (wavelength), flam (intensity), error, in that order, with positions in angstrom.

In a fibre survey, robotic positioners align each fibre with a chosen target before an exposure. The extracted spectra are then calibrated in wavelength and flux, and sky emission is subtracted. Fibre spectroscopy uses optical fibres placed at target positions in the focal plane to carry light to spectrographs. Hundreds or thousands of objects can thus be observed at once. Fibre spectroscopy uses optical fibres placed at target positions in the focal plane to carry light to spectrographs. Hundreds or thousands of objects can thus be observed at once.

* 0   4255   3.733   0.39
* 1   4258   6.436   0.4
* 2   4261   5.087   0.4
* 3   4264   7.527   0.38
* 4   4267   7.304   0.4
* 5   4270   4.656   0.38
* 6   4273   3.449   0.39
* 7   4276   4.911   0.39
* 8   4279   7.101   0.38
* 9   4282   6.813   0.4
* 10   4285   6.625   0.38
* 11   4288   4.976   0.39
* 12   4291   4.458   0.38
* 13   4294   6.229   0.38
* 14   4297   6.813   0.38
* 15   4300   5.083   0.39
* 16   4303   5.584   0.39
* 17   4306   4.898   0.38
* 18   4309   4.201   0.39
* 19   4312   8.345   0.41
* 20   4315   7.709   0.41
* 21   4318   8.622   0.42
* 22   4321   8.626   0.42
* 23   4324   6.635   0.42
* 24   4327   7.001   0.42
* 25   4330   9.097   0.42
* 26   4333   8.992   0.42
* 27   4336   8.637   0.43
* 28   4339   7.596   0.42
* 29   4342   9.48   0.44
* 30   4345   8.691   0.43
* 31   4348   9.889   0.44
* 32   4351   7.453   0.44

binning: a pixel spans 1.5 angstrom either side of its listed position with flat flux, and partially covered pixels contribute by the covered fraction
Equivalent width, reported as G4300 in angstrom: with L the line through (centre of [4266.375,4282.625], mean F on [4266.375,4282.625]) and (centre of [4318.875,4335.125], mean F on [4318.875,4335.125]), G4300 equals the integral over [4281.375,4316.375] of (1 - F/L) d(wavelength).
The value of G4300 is 4.0 angstrom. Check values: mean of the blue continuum 5.56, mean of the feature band 5.95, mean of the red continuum 8.11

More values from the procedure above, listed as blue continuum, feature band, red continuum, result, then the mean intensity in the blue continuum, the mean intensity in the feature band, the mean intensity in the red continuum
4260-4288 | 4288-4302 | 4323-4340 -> 2.3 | 5.9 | 5.57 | 8.04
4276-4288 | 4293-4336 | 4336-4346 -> 3.3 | 6.37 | 7.05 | 8.59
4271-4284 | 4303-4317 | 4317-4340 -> 1.8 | 5.57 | 6.3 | 8.15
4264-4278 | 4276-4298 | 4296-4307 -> -2.2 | 5.41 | 6.05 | 5.57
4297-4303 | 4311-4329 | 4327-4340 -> -1.4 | 5.64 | 7.84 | 8.44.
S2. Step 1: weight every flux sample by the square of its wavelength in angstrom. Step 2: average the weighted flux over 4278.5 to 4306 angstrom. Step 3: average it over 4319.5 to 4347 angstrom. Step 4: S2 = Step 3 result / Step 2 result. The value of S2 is 1.4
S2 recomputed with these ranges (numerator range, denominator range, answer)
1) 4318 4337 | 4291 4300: 1.40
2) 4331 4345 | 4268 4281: 1.73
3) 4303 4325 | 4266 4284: 1.24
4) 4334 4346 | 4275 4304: 1.50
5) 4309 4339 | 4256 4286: 1.37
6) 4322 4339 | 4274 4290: 1.38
